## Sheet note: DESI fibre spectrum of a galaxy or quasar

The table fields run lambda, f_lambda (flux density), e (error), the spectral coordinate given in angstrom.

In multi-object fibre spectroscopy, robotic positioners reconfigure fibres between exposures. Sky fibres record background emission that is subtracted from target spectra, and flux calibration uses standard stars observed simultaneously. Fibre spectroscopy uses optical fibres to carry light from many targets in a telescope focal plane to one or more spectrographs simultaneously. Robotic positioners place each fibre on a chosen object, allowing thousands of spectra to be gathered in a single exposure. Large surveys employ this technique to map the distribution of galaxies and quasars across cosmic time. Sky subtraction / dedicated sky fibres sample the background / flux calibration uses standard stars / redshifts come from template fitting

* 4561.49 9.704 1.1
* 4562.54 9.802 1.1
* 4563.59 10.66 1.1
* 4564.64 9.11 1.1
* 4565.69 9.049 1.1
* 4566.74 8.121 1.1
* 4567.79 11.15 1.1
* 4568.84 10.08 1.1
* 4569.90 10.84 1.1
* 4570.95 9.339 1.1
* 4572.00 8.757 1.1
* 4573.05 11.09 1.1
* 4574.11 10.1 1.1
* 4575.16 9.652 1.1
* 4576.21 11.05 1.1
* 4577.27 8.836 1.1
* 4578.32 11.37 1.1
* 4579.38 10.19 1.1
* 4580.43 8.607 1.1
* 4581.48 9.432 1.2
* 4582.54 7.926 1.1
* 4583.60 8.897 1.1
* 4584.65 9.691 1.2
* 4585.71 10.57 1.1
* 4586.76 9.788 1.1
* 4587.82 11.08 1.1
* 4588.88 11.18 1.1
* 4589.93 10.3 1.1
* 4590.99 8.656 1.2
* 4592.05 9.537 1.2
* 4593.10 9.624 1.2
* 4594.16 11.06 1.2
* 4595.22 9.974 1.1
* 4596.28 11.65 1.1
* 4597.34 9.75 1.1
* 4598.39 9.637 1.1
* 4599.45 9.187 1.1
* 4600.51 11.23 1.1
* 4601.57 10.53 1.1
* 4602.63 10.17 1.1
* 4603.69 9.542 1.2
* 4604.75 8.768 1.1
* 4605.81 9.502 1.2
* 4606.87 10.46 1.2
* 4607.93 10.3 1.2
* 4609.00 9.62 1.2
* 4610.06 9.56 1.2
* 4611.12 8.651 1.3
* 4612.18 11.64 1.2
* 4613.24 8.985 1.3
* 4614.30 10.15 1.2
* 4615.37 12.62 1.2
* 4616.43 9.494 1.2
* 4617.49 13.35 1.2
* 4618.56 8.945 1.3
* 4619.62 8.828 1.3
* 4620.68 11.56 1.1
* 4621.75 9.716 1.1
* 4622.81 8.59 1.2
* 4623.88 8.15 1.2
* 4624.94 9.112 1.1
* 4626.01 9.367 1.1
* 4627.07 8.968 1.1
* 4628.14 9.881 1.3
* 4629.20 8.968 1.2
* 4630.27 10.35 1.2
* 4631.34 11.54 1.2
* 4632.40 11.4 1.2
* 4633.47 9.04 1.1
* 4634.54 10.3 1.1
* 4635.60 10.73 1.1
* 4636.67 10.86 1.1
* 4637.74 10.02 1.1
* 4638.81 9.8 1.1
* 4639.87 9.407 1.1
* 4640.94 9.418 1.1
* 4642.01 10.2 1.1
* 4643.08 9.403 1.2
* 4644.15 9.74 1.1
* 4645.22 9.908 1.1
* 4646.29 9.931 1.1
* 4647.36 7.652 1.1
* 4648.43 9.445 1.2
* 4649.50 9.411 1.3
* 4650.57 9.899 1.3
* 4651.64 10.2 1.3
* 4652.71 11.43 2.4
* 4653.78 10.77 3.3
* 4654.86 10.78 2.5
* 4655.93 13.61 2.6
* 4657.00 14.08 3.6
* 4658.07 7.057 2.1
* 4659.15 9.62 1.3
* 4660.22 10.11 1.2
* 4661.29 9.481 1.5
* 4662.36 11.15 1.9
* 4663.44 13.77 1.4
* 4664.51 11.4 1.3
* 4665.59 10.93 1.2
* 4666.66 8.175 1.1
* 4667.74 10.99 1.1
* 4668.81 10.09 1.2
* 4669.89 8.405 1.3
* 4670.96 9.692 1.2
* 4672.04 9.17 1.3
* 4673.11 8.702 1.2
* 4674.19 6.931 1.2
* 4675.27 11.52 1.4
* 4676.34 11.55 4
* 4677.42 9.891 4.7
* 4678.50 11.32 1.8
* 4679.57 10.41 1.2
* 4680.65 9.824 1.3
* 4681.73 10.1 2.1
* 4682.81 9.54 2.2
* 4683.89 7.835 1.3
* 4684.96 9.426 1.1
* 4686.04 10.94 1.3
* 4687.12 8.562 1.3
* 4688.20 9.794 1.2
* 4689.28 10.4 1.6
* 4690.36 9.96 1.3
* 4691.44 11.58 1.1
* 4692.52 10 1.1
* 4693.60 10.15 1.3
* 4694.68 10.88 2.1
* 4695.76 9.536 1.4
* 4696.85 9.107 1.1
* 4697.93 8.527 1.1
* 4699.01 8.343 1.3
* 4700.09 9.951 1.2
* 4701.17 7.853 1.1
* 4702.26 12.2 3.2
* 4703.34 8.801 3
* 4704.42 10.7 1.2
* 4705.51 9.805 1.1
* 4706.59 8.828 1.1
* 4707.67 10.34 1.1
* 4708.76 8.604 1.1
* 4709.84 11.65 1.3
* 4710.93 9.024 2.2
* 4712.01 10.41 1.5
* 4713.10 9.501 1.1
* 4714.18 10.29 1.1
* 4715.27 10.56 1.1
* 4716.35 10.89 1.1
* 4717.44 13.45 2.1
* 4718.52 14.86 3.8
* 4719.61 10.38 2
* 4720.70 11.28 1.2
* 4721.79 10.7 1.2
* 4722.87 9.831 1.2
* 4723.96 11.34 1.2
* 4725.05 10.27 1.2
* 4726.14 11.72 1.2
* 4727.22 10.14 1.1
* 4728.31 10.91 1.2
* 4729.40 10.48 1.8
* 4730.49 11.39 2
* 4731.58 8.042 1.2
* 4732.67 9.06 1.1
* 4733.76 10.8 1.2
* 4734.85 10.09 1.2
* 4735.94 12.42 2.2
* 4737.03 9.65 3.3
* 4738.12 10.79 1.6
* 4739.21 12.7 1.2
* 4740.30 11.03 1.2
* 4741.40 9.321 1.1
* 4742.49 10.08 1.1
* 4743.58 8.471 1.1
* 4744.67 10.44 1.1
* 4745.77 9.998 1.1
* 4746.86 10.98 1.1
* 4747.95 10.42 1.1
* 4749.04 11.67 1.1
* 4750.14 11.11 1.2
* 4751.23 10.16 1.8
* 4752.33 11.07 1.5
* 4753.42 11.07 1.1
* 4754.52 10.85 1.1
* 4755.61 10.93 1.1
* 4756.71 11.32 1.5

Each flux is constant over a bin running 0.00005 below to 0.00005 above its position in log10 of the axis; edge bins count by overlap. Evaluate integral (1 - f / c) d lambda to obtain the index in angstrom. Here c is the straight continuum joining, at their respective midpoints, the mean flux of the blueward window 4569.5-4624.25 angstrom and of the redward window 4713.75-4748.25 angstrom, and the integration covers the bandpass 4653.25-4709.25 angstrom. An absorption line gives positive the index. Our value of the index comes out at 2.2 angstrom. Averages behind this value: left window 9.97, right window 10.7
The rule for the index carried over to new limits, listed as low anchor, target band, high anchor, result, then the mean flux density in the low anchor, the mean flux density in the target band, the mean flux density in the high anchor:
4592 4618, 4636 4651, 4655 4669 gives 1.37 angstrom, 10.2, 9.66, 10.8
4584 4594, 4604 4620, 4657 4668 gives 0.20 angstrom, 10.1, 10.1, 10.4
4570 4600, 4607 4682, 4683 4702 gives -2.64 angstrom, 9.91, 10.1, 9.62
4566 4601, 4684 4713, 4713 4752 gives 2.07 angstrom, 9.94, 9.79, 10.7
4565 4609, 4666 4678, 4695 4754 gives 0.74 angstrom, 9.91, 9.58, 10.4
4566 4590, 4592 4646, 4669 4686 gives -1.00 angstrom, 9.9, 9.99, 9.67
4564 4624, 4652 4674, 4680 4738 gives -0.68 angstrom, 9.94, 10.4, 10.2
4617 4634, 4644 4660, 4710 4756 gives -0.30 angstrom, 9.85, 10.2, 10.7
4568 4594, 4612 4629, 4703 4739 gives 0.29 angstrom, 9.89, 9.91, 10.5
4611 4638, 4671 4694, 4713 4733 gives 1.41 angstrom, 10.1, 9.88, 10.8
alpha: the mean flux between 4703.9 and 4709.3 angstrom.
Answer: 9.65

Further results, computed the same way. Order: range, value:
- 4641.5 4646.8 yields 9.83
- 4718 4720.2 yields 12.5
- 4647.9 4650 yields 9.43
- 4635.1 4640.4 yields 10.2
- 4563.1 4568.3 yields 9.62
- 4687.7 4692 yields 10.4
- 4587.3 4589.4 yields 11.1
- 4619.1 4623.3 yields 9.69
